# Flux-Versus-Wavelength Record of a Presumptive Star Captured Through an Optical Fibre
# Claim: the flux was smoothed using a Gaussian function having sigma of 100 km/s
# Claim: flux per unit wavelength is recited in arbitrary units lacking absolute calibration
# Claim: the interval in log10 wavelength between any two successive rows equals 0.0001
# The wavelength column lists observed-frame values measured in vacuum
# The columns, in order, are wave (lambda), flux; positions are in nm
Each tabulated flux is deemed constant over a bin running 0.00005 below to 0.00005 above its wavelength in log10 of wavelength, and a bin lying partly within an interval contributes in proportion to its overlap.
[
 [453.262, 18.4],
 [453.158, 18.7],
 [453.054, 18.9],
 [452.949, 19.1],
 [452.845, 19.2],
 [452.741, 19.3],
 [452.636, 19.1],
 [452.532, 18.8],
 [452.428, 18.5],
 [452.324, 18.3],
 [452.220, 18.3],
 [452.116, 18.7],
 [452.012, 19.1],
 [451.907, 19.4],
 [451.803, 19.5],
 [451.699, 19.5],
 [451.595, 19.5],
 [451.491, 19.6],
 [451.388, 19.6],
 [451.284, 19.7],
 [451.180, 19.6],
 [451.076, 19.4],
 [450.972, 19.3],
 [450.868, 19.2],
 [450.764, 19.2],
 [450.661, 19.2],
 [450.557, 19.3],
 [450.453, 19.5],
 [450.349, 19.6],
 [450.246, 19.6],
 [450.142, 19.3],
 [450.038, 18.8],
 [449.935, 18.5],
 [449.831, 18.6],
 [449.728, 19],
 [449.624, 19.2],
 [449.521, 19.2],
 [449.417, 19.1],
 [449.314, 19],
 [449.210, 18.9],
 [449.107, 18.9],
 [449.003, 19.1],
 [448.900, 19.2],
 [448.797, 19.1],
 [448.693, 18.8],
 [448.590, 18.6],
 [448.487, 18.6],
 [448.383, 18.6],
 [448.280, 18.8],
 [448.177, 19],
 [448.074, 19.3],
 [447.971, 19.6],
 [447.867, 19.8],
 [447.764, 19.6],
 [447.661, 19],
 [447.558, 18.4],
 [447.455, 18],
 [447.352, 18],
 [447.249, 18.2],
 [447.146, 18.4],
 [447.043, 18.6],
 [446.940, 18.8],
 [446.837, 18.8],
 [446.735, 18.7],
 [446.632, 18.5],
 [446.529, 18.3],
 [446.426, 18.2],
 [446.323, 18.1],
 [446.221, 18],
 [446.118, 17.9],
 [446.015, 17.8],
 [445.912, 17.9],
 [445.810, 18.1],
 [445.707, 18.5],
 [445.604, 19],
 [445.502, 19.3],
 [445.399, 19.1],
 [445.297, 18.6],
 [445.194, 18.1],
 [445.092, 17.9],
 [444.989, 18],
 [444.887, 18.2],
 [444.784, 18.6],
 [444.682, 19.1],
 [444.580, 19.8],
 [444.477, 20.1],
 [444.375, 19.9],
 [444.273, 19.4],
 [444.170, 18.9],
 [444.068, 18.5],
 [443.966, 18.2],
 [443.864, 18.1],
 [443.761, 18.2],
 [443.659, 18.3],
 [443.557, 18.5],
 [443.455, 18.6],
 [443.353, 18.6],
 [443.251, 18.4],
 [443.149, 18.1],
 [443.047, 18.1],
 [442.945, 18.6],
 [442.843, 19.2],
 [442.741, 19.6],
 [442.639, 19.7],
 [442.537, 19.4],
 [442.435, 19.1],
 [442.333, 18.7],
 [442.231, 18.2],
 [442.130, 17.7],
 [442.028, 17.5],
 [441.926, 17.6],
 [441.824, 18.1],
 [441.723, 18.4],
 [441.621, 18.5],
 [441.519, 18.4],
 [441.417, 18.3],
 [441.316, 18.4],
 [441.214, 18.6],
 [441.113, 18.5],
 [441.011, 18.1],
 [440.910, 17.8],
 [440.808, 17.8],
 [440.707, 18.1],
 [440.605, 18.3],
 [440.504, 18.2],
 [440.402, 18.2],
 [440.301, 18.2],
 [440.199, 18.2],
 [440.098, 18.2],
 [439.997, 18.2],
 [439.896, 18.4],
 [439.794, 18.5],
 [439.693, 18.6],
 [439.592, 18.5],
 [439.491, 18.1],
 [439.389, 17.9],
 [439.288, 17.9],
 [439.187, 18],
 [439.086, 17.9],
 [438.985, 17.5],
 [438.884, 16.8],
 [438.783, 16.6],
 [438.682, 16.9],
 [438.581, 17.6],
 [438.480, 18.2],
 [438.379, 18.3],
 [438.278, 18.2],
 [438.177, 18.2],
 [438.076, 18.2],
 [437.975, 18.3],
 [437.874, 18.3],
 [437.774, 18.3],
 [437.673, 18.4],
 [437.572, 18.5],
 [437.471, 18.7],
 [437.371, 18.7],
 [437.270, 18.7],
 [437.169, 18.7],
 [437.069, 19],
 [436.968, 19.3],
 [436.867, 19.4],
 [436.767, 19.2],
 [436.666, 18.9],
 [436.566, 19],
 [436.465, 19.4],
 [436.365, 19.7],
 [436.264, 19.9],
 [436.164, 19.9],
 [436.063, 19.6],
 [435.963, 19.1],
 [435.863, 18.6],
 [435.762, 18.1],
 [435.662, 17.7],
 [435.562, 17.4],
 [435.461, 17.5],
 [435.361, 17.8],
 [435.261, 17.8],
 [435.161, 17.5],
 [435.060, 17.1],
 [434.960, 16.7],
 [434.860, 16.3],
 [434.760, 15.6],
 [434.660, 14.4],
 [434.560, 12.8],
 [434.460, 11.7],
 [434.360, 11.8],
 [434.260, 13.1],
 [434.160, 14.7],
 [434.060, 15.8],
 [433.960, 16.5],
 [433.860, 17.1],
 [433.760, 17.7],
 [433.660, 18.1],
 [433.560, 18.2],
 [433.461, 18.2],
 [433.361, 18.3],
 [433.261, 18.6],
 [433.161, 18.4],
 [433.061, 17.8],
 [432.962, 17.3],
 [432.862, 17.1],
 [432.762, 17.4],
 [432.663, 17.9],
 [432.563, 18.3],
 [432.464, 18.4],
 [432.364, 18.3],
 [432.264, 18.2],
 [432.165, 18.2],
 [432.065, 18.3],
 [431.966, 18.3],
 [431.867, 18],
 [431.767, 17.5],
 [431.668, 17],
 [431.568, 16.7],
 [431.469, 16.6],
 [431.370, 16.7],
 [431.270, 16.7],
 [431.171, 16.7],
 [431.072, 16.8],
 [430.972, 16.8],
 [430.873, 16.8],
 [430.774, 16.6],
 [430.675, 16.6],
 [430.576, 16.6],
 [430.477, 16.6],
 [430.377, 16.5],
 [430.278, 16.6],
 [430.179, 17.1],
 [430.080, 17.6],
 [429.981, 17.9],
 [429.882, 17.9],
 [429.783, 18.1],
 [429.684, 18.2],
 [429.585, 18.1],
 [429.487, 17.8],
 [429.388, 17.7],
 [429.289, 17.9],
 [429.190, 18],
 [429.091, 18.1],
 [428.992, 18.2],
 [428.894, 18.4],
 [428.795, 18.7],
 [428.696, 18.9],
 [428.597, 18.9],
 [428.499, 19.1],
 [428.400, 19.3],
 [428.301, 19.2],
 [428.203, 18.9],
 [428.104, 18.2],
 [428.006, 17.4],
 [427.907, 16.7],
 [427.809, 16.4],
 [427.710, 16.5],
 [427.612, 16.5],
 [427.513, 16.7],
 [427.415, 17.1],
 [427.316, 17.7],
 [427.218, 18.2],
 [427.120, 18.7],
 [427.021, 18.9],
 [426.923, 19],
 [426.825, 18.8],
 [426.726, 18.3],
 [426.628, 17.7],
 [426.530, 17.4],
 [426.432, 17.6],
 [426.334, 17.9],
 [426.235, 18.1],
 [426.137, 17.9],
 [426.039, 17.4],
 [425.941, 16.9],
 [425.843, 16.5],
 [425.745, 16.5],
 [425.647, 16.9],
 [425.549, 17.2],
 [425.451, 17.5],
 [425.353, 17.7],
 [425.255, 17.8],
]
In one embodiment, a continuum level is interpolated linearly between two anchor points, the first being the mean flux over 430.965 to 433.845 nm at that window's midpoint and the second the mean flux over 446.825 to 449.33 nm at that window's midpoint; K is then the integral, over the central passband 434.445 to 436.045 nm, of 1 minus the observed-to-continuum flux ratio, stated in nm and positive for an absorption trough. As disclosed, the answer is 0.10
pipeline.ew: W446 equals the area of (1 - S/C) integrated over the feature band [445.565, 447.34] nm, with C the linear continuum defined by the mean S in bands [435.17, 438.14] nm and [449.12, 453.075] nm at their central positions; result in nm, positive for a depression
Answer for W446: 0.06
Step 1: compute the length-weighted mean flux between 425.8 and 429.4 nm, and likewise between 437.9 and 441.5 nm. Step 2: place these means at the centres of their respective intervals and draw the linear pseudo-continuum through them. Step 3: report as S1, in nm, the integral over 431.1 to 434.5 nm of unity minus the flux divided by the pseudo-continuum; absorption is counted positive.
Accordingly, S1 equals 0.18 nm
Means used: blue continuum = 17.9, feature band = 17.1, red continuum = 18.1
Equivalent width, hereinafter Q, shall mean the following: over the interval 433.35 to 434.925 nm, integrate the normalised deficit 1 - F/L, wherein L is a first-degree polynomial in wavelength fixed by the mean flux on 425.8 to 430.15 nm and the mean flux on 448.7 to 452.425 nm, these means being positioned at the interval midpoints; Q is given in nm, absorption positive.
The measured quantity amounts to 0.23 nm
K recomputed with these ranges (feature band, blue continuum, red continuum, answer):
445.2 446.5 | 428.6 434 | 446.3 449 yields 0.02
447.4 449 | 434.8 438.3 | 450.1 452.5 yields 0.01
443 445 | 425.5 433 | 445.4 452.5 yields -0.01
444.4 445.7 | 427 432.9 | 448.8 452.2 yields 0.00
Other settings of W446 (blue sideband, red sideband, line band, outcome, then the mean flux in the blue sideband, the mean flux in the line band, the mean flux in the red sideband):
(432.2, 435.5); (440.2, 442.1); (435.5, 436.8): -0.133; 16.7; 18.9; 18.2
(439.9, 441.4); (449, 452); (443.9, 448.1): 0.027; 18.2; 18.7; 19.2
